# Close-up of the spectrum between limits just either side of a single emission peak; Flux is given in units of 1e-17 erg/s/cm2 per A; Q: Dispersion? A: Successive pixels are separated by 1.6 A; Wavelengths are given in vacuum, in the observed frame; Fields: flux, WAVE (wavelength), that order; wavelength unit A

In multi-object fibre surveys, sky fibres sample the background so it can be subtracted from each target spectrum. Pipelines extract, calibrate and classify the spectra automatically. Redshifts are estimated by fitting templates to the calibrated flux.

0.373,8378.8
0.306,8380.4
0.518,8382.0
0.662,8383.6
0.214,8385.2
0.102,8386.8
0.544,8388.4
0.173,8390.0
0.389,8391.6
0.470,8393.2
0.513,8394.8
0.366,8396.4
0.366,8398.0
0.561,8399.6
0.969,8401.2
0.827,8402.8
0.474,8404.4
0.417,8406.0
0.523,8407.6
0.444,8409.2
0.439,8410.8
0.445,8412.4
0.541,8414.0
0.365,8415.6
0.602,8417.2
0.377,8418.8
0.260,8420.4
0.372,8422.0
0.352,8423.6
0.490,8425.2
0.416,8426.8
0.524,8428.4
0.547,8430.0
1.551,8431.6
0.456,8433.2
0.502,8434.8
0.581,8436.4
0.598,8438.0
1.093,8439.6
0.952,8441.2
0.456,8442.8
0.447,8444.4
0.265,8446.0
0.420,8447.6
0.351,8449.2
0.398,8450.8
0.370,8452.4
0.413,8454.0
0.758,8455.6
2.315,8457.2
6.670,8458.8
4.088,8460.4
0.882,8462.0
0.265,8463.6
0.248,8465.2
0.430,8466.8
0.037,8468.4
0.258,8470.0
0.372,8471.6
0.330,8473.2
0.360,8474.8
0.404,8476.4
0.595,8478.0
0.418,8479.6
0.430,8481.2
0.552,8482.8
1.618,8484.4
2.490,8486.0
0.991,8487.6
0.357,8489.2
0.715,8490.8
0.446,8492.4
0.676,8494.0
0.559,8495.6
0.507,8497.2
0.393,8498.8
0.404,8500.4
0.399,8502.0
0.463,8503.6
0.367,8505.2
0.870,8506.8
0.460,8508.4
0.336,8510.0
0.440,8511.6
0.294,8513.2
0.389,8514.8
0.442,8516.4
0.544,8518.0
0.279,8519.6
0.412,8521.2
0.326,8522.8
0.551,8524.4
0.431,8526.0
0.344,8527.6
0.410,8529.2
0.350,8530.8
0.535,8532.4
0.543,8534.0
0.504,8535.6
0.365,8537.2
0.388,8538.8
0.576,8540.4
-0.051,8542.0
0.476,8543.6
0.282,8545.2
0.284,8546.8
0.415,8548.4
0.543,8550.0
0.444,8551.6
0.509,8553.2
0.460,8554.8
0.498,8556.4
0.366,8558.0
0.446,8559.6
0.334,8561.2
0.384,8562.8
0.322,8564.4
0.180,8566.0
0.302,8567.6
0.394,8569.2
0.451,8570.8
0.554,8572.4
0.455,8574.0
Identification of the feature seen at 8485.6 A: [N II]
